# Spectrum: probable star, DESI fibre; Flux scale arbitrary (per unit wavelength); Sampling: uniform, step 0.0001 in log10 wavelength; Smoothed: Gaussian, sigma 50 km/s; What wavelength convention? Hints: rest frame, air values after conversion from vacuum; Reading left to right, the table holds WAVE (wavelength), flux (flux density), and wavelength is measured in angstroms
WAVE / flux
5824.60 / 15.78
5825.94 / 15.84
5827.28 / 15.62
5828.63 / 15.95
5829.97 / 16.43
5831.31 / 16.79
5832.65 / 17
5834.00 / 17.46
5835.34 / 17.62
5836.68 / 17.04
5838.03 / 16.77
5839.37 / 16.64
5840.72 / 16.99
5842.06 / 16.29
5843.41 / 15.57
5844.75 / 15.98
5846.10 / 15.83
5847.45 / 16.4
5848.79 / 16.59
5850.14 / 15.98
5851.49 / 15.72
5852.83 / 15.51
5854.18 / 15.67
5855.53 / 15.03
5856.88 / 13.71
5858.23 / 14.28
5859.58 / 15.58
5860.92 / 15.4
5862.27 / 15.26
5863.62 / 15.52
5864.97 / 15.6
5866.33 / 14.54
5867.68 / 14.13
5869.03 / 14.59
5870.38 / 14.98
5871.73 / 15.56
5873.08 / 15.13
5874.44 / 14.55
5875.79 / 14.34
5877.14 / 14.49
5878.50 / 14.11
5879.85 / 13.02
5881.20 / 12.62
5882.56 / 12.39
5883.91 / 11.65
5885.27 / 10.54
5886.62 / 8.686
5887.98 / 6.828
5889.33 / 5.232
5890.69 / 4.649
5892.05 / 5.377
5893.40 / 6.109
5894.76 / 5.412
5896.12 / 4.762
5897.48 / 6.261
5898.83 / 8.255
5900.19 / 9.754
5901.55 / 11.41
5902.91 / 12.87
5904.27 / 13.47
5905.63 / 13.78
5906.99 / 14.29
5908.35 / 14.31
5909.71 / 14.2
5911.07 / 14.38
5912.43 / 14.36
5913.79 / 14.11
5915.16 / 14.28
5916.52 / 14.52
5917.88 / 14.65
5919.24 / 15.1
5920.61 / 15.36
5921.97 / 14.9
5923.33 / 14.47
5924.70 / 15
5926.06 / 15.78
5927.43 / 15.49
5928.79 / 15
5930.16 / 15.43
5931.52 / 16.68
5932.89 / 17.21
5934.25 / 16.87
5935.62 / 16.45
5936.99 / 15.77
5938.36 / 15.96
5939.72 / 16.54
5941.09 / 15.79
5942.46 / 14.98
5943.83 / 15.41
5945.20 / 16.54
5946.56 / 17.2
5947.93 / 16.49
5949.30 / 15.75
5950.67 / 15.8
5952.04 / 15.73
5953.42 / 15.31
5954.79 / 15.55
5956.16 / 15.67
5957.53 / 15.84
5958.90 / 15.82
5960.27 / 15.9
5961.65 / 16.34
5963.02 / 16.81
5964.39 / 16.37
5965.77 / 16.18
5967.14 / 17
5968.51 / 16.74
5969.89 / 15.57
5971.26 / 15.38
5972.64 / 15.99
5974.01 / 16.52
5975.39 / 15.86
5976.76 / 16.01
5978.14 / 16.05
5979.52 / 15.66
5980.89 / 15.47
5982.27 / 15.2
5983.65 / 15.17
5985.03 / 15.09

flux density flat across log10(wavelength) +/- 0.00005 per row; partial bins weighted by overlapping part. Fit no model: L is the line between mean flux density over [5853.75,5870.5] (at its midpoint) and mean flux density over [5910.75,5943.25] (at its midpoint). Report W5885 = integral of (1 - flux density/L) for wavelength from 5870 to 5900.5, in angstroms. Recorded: 9.9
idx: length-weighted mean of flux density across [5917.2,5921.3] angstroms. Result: 15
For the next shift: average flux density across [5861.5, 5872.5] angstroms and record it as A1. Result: 15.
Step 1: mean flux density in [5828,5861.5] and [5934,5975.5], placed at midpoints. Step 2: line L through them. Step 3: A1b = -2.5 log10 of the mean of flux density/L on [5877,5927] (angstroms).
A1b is 0.350 mag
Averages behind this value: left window 16.1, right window 16.1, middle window 11.7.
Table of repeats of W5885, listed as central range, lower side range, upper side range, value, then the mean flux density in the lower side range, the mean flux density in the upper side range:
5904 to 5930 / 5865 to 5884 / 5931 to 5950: 1.5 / 14.1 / 16.3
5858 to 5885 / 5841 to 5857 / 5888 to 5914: -2.1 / 15.8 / 10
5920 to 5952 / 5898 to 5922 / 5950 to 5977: -2.5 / 13.5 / 16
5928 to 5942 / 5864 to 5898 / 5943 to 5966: -1.4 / 11.1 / 16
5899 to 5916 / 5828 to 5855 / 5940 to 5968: 3.0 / 16.4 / 16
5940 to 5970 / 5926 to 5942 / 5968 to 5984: -0.2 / 16.1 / 15.8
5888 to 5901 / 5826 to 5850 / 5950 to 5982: 8.0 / 16.5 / 16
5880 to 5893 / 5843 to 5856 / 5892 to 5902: 0.7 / 15.8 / 7.19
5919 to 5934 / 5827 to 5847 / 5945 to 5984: 0.6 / 16.5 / 16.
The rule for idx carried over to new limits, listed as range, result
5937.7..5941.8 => 16.1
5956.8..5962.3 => 16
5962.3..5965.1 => 16.6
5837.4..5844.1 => 16.5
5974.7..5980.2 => 15.9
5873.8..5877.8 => 14.5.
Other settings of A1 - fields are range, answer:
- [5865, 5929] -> 12.3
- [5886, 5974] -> 13.9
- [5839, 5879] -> 15.3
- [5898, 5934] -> 14.2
